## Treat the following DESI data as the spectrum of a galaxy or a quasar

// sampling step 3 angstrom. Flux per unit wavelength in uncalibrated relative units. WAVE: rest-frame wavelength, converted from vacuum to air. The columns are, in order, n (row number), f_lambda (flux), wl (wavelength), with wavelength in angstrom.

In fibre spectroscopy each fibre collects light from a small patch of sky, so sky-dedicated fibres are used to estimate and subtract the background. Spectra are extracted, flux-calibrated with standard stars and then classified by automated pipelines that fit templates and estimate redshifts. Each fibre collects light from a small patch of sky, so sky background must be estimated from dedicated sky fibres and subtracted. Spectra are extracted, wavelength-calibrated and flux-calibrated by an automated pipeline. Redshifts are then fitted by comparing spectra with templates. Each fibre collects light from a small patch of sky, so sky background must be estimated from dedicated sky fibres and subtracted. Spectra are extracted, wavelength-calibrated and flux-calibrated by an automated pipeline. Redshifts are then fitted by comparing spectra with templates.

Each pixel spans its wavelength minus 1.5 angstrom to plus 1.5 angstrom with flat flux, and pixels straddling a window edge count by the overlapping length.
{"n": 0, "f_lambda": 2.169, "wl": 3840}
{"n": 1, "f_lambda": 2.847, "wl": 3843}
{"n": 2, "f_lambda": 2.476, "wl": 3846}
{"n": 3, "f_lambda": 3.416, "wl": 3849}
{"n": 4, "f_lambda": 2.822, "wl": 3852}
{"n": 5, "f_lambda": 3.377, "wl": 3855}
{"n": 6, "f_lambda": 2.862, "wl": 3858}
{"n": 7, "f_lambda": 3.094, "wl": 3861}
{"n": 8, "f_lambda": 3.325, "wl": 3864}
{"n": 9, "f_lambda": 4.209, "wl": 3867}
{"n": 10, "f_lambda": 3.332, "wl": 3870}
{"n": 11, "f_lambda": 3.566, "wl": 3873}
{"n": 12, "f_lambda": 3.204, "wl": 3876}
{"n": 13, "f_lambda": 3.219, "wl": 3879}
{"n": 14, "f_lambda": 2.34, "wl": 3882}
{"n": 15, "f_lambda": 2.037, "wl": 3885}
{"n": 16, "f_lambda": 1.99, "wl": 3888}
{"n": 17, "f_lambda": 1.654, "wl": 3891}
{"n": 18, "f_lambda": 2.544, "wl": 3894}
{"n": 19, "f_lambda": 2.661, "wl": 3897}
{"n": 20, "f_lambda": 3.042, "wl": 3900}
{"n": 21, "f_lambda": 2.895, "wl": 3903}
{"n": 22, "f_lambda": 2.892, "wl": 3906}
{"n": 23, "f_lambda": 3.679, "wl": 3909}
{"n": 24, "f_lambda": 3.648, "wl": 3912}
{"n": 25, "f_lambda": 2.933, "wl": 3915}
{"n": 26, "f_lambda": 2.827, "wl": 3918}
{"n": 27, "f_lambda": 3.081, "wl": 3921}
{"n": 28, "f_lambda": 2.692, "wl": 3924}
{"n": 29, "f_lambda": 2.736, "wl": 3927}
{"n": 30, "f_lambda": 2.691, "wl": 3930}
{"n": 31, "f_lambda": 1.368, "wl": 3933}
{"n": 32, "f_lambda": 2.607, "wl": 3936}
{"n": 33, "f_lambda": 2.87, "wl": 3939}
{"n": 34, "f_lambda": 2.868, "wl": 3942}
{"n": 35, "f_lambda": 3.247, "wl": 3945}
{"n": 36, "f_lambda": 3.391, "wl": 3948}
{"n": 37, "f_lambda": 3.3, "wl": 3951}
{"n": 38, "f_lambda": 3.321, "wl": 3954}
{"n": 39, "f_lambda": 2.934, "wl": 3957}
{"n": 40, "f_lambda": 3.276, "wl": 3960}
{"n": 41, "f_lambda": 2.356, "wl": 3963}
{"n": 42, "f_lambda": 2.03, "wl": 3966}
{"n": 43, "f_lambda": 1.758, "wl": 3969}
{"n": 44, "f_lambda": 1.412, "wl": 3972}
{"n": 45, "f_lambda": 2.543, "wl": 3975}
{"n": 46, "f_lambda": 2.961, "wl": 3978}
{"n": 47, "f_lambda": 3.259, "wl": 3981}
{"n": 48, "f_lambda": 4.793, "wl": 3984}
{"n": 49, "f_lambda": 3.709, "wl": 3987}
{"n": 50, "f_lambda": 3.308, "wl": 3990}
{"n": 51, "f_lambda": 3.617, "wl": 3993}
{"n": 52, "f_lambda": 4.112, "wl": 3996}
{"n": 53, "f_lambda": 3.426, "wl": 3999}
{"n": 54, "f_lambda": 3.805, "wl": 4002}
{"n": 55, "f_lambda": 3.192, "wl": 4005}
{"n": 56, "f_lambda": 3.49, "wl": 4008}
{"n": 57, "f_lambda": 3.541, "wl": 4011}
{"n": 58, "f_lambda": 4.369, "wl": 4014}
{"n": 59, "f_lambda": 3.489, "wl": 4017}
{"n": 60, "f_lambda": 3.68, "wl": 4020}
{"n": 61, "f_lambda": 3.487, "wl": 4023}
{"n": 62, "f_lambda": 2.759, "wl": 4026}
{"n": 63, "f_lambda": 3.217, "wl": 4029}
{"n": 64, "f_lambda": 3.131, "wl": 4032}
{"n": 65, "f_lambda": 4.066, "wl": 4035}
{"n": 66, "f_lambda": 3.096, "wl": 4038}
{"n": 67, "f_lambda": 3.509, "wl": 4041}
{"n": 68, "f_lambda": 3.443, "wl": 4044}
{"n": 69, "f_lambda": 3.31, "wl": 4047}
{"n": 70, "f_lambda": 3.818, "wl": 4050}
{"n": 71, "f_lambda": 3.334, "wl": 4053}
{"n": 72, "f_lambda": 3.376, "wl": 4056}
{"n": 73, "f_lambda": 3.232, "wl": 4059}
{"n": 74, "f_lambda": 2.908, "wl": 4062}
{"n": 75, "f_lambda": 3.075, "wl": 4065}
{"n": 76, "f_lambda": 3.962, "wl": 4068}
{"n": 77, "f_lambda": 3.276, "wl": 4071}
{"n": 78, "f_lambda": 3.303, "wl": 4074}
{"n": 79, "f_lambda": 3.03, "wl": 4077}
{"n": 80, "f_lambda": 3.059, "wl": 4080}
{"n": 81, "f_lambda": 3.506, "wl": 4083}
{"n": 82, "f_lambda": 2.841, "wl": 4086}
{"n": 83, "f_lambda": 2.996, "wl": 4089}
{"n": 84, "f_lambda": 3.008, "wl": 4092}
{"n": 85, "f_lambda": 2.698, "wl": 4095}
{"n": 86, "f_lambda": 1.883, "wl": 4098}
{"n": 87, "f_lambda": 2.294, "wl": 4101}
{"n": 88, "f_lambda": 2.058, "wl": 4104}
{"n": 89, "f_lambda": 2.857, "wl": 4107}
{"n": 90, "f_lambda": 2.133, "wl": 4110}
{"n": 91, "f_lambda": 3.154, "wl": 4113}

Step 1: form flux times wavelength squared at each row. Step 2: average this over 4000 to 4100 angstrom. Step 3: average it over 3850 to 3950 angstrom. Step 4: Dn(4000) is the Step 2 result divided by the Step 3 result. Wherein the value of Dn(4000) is 1.22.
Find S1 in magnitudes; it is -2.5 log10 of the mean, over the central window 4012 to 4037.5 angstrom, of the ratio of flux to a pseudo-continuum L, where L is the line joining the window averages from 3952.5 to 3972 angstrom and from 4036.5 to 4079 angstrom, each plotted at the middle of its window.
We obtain -0.15 mag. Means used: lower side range 2.52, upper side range 3.33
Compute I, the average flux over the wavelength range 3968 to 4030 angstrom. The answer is 3.34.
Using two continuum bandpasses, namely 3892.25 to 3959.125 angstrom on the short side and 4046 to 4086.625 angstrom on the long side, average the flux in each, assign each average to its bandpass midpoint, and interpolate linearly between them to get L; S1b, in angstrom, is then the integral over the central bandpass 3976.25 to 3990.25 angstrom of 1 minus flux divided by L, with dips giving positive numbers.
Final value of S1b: -2.5 angstrom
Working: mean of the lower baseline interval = 2.92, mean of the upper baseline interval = 3.3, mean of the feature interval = 3.61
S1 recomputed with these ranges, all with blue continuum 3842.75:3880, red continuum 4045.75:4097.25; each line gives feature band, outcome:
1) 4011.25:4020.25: -0.19 mag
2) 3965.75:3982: 0.35 mag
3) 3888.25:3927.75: 0.13 mag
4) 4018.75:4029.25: -0.03 mag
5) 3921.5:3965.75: 0.14 mag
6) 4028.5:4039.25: -0.06 mag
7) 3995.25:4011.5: -0.12 mag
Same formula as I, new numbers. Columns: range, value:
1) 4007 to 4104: 3.24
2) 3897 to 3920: 3.1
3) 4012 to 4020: 3.86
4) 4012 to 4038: 3.5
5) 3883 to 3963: 2.8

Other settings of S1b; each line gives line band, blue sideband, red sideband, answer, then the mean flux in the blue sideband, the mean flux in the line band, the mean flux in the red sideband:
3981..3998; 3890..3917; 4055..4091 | -4.3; 2.9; 3.84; 3.21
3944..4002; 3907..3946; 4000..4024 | 3.1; 2.86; 3.11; 3.63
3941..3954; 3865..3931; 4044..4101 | -1.1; 2.91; 3.23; 3.13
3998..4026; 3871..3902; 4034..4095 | -4.3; 2.64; 3.57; 3.29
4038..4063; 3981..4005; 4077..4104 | -1.5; 3.75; 3.36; 2.76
